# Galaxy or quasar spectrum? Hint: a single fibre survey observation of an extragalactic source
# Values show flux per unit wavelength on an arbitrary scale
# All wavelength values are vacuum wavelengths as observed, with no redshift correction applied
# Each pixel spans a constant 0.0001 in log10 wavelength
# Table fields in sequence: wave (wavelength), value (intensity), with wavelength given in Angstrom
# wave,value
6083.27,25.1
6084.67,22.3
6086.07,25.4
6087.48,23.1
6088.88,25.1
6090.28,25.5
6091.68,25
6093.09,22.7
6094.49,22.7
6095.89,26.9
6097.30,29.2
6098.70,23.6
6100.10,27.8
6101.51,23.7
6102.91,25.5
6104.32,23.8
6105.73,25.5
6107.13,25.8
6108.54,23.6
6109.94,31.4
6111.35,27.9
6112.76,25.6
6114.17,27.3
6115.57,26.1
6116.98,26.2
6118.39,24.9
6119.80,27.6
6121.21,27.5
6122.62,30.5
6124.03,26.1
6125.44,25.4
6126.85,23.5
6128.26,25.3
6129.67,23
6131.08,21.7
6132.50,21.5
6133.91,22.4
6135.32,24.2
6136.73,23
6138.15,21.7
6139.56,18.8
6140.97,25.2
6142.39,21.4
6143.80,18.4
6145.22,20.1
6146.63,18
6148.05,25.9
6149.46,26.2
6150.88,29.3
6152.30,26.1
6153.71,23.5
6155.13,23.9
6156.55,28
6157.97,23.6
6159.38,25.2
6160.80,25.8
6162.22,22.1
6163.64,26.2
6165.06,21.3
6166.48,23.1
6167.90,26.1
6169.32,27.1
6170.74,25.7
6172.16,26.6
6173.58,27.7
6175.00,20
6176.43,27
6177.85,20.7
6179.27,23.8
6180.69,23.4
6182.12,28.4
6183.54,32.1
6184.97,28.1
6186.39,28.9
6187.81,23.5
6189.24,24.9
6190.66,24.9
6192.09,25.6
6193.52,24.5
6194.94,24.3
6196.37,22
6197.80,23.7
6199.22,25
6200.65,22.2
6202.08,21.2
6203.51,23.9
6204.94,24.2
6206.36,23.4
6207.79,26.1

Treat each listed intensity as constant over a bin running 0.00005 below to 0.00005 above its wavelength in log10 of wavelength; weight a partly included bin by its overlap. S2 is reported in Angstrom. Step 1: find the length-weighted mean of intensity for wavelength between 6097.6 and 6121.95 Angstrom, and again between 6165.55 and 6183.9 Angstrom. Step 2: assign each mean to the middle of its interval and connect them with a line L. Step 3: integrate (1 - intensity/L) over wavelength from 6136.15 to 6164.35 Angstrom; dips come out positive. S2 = 2.2 Angstrom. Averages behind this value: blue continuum 26.2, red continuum 25.3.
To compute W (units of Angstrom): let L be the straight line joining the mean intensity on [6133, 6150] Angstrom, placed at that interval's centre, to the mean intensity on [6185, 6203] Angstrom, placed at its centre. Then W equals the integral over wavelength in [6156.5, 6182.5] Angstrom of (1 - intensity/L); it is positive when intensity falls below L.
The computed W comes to -1.58 Angstrom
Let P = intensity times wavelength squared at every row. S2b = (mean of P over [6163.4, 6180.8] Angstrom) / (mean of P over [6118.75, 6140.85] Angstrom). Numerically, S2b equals 1.03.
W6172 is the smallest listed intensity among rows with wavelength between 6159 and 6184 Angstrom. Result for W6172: 20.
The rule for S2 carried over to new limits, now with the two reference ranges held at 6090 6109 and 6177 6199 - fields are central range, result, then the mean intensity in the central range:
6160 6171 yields 0.3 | 24.6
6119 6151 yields 1.9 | 23.7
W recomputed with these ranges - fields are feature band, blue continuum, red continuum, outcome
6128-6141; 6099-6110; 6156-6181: 1.4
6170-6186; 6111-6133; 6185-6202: -0.7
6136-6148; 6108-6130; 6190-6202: 2.1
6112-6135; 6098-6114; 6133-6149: -1.4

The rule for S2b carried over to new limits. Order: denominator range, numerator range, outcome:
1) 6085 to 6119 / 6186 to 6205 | 0.97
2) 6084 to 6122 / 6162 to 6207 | 0.99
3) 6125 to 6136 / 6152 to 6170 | 1.07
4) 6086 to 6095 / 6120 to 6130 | 1.09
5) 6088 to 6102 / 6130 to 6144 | 0.88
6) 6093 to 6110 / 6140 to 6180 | 0.97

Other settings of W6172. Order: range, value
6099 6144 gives 18.4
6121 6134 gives 21.5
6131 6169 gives 18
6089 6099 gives 22.7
